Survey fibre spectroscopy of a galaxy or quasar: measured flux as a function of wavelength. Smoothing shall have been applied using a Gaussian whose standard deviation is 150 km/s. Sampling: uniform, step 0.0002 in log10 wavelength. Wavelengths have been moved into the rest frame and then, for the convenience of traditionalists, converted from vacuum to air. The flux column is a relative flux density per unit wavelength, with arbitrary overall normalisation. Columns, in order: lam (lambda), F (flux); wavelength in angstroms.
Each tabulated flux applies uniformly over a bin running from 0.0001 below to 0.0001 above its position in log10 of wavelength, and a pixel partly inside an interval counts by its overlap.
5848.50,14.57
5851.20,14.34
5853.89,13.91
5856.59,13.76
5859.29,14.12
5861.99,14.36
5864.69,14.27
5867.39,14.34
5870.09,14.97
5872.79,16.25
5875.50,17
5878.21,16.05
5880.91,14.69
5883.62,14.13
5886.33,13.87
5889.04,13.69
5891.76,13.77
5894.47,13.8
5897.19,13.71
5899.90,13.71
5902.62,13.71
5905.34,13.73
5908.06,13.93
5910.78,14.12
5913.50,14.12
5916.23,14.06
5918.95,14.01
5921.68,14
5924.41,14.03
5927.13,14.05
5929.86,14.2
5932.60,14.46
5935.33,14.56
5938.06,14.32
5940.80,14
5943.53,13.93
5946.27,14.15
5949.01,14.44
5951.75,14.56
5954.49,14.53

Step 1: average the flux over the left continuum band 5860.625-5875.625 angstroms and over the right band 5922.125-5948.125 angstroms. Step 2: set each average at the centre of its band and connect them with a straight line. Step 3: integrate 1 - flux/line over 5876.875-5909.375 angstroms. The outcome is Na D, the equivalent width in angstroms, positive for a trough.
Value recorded 1.5 angstroms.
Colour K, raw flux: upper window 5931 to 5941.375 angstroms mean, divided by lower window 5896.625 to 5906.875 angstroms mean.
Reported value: 1.0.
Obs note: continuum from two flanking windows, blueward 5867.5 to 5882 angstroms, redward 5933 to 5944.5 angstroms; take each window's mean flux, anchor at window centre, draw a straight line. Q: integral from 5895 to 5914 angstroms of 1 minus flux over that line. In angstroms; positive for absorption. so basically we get 1.5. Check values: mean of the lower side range 15.7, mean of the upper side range 14.2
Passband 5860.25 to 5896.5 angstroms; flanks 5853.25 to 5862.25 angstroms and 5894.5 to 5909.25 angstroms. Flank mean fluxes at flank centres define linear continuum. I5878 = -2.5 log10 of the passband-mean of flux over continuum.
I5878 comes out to -0.06 mag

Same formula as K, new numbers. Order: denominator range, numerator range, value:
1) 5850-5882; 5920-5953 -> 0.96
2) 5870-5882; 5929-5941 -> 0.90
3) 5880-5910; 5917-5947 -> 1.02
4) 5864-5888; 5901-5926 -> 0.93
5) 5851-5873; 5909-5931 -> 0.98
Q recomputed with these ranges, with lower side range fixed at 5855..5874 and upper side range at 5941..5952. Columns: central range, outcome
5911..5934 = 0.3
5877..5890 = 0.0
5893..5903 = 0.5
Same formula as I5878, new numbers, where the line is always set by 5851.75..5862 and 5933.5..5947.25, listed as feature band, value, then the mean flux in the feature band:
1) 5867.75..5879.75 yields -0.135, 15.9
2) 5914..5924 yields 0.011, 14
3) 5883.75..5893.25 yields 0.021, 13.8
